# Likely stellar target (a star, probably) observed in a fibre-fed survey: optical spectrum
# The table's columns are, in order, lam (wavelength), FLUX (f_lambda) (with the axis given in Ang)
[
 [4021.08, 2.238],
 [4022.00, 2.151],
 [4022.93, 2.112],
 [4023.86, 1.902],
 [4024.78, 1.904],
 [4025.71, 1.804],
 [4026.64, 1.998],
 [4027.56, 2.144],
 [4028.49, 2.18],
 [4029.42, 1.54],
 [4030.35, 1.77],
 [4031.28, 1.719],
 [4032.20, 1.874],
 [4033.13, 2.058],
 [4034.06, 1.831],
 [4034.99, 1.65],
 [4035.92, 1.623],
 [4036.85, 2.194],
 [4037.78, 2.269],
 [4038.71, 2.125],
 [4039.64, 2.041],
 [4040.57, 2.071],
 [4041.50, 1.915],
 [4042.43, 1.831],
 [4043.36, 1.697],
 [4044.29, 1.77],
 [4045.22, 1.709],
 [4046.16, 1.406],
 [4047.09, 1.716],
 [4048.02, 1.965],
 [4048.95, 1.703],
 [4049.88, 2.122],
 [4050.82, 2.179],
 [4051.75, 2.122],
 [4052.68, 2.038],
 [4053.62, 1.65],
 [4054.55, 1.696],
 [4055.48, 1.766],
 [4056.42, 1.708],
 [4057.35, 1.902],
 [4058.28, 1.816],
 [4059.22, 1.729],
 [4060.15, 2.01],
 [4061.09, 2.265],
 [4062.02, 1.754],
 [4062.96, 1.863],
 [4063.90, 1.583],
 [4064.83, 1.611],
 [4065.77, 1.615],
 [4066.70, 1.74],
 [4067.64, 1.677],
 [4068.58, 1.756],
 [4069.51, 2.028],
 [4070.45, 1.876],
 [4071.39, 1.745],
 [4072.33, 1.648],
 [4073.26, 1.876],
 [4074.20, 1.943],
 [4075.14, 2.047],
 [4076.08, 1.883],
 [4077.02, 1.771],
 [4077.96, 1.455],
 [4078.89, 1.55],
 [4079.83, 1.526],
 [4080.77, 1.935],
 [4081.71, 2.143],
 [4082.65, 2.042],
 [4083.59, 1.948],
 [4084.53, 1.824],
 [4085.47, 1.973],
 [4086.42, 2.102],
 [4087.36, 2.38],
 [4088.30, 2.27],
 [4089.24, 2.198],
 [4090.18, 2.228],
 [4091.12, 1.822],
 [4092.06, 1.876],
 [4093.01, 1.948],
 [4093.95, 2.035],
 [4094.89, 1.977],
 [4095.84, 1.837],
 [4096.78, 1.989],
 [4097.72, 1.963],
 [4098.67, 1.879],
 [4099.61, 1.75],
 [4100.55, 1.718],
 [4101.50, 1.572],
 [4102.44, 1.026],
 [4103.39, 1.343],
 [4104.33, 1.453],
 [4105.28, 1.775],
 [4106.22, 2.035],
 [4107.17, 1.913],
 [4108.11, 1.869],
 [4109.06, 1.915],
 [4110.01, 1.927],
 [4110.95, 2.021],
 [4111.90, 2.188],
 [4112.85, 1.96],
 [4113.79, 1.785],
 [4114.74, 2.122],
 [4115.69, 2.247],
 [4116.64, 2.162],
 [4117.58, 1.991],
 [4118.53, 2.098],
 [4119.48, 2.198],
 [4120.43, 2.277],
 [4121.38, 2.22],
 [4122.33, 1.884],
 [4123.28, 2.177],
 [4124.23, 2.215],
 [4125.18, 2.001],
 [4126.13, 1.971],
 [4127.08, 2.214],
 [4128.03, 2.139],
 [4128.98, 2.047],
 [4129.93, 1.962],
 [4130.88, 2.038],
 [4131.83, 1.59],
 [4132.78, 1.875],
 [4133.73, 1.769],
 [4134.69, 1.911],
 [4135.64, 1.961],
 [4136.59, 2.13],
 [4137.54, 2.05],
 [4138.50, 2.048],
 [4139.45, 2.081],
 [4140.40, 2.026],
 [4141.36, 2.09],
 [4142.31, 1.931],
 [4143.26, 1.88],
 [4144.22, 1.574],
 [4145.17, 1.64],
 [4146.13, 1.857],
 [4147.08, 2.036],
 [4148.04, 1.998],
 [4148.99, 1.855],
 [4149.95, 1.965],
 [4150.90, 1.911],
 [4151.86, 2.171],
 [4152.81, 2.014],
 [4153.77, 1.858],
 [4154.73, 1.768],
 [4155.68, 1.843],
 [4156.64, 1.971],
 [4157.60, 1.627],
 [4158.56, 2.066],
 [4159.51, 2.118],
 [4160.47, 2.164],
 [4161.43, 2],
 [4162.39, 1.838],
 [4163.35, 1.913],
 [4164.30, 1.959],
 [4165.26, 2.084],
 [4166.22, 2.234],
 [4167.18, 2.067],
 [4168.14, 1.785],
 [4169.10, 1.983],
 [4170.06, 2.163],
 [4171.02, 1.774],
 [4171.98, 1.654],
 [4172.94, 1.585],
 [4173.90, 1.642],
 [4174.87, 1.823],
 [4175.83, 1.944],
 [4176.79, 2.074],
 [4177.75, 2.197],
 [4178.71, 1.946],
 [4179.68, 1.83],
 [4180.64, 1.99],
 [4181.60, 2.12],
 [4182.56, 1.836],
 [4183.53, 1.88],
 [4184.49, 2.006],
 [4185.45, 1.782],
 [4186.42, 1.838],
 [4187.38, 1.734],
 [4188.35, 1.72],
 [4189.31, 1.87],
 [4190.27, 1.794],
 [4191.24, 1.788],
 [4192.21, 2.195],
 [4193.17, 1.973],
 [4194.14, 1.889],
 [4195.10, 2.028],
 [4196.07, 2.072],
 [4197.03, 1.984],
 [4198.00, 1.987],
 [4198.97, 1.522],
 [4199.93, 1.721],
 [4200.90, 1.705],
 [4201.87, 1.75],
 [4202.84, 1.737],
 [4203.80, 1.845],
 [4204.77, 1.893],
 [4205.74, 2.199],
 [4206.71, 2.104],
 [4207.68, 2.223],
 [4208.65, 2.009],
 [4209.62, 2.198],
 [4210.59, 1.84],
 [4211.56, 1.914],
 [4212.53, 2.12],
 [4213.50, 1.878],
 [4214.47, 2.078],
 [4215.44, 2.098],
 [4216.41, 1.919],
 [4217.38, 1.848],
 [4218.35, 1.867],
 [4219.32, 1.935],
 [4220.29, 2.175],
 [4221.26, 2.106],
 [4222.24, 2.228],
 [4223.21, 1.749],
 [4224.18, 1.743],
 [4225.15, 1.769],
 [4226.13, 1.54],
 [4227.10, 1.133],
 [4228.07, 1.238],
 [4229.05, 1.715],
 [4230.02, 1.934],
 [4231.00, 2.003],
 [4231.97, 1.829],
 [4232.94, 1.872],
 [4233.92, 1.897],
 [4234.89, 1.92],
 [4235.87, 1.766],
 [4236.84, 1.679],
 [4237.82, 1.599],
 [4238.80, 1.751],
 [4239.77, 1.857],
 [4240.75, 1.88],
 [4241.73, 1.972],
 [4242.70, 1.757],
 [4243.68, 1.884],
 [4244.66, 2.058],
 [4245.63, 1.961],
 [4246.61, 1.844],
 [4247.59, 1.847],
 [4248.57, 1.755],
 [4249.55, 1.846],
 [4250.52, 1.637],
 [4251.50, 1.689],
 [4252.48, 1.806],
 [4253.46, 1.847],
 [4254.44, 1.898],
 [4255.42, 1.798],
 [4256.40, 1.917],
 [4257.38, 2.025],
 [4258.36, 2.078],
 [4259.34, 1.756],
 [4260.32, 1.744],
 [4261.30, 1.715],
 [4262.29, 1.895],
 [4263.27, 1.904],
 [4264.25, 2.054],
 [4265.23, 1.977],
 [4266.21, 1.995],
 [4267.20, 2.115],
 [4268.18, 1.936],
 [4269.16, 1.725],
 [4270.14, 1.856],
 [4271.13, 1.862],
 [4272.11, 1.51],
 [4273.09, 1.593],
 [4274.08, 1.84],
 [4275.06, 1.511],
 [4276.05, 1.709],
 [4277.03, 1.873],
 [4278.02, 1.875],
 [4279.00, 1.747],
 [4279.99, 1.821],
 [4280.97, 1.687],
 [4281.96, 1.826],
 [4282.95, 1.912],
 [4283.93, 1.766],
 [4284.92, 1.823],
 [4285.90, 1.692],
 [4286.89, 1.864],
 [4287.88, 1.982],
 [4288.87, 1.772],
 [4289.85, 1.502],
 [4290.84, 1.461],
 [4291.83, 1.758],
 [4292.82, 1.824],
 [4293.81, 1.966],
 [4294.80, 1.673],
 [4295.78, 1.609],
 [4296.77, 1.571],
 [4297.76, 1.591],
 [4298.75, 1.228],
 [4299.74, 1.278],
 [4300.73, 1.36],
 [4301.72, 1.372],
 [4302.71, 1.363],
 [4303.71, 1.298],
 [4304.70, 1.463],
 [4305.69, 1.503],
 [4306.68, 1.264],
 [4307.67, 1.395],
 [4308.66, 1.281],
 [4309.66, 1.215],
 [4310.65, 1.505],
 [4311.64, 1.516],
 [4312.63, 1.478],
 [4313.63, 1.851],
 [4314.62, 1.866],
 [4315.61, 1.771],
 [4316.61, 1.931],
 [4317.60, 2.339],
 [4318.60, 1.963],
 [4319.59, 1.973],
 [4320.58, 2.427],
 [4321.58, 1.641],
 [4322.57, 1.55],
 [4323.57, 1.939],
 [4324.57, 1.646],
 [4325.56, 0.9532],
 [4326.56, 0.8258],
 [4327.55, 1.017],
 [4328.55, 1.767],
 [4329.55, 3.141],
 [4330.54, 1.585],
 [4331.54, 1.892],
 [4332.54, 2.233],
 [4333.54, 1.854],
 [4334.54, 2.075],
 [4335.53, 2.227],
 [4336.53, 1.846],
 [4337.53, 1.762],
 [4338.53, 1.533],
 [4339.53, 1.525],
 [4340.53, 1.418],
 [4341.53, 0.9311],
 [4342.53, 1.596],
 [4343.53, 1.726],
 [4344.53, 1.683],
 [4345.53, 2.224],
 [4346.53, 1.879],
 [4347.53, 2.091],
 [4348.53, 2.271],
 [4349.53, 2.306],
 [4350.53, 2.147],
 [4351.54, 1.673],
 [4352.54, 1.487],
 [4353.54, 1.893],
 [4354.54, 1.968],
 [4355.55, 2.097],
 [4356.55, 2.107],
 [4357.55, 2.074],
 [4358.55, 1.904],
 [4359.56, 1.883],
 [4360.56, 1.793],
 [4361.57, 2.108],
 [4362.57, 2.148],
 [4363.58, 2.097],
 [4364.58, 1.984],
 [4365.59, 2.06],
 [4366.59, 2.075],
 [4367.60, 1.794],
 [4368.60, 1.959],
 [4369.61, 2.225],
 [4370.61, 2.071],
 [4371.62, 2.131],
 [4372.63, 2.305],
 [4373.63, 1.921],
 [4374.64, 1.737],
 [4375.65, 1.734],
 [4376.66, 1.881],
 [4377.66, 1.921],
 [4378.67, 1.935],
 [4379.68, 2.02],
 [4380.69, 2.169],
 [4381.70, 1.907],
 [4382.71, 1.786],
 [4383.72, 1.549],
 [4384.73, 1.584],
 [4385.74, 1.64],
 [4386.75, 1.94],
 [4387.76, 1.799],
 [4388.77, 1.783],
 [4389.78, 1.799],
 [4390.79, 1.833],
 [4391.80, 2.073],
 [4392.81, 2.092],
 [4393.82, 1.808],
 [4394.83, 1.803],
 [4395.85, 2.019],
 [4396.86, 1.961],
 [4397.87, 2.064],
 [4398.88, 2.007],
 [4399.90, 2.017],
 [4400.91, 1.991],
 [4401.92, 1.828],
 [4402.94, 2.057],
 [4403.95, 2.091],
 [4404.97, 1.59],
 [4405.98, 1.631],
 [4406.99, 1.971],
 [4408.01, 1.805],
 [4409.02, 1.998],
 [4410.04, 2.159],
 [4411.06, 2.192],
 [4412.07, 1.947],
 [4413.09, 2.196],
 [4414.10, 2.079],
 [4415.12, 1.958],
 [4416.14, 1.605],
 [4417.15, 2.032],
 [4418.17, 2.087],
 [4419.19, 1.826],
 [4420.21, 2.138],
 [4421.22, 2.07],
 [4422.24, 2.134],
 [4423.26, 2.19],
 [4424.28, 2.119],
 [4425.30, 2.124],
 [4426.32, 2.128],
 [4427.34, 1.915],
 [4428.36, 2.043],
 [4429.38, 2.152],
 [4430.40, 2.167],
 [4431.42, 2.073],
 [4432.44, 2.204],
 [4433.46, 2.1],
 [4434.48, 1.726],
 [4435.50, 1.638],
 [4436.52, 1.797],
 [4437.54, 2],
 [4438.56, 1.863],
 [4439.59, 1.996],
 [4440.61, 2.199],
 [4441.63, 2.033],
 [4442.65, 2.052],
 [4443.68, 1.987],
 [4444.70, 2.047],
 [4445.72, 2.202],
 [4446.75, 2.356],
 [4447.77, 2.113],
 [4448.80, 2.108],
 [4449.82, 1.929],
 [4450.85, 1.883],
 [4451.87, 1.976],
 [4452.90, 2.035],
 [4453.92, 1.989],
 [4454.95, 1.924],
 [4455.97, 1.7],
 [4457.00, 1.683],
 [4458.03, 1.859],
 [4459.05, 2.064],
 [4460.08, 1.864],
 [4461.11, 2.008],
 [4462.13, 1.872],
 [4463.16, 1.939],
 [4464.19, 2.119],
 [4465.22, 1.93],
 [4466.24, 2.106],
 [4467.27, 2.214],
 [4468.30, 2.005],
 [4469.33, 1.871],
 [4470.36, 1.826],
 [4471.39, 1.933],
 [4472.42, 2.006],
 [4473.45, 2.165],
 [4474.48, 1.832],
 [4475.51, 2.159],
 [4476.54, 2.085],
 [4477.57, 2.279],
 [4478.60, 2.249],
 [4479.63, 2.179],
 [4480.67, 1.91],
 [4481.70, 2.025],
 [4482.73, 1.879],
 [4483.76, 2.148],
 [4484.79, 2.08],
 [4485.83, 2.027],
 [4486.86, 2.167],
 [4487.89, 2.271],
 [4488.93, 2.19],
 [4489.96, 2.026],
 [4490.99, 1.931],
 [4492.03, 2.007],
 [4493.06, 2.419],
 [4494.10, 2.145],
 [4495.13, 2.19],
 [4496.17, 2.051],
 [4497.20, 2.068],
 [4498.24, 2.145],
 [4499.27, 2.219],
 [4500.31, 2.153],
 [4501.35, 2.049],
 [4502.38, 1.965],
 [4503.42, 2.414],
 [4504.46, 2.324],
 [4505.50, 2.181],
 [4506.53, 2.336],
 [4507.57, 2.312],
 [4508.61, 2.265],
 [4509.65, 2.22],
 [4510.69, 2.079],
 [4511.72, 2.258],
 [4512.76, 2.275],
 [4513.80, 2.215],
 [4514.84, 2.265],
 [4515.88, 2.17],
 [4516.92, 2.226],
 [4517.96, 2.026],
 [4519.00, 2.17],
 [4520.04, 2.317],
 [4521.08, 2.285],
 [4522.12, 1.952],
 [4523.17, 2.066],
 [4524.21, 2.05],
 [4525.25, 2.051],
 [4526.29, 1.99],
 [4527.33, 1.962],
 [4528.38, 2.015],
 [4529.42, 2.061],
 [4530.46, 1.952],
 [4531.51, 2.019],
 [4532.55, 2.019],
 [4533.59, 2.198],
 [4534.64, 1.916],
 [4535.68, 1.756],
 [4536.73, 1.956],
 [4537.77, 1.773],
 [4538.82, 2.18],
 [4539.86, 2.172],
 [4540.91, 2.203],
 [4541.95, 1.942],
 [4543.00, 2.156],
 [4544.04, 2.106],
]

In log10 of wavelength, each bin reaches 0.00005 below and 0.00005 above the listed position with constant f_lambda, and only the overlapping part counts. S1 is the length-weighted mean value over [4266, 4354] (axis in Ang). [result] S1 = 1.72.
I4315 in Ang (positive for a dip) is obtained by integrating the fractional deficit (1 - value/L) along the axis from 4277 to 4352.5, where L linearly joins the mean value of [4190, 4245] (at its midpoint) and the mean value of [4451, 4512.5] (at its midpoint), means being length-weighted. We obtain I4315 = 9.3 Ang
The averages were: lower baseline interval 1.88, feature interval 1.71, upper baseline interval 2.07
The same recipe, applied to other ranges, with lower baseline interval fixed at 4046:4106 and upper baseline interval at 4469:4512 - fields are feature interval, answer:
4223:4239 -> 1.9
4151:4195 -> -0.4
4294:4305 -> 3.0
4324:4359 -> 3.6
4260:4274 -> 0.9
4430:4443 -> 0.6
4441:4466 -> 1.3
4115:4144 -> -2.4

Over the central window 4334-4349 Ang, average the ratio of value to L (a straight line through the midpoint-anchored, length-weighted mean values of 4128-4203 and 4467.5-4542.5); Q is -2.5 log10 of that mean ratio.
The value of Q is 0.13 mag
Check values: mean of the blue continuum 1.92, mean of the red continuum 2.1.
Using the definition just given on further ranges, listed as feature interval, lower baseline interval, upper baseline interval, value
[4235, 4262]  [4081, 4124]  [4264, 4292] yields -0.01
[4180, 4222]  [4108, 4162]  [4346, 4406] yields 0.02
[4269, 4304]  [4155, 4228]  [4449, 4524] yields 0.18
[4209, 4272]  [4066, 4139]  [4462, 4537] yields 0.07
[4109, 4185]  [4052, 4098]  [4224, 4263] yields -0.07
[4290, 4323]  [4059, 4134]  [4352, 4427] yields 0.20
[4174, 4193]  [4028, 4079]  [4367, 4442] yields -0.01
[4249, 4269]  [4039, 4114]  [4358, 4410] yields 0.01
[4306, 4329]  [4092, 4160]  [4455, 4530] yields 0.24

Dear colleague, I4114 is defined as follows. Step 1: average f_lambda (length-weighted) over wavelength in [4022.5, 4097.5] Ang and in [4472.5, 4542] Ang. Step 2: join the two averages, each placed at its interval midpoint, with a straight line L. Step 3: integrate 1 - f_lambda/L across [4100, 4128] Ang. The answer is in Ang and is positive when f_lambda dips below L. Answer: -0.4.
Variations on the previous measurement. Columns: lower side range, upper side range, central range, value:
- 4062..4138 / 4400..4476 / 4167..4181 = 0.27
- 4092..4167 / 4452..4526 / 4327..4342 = 1.79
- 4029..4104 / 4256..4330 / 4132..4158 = -1.64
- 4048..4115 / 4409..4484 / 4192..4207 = 0.07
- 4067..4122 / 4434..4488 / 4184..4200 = 0.44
